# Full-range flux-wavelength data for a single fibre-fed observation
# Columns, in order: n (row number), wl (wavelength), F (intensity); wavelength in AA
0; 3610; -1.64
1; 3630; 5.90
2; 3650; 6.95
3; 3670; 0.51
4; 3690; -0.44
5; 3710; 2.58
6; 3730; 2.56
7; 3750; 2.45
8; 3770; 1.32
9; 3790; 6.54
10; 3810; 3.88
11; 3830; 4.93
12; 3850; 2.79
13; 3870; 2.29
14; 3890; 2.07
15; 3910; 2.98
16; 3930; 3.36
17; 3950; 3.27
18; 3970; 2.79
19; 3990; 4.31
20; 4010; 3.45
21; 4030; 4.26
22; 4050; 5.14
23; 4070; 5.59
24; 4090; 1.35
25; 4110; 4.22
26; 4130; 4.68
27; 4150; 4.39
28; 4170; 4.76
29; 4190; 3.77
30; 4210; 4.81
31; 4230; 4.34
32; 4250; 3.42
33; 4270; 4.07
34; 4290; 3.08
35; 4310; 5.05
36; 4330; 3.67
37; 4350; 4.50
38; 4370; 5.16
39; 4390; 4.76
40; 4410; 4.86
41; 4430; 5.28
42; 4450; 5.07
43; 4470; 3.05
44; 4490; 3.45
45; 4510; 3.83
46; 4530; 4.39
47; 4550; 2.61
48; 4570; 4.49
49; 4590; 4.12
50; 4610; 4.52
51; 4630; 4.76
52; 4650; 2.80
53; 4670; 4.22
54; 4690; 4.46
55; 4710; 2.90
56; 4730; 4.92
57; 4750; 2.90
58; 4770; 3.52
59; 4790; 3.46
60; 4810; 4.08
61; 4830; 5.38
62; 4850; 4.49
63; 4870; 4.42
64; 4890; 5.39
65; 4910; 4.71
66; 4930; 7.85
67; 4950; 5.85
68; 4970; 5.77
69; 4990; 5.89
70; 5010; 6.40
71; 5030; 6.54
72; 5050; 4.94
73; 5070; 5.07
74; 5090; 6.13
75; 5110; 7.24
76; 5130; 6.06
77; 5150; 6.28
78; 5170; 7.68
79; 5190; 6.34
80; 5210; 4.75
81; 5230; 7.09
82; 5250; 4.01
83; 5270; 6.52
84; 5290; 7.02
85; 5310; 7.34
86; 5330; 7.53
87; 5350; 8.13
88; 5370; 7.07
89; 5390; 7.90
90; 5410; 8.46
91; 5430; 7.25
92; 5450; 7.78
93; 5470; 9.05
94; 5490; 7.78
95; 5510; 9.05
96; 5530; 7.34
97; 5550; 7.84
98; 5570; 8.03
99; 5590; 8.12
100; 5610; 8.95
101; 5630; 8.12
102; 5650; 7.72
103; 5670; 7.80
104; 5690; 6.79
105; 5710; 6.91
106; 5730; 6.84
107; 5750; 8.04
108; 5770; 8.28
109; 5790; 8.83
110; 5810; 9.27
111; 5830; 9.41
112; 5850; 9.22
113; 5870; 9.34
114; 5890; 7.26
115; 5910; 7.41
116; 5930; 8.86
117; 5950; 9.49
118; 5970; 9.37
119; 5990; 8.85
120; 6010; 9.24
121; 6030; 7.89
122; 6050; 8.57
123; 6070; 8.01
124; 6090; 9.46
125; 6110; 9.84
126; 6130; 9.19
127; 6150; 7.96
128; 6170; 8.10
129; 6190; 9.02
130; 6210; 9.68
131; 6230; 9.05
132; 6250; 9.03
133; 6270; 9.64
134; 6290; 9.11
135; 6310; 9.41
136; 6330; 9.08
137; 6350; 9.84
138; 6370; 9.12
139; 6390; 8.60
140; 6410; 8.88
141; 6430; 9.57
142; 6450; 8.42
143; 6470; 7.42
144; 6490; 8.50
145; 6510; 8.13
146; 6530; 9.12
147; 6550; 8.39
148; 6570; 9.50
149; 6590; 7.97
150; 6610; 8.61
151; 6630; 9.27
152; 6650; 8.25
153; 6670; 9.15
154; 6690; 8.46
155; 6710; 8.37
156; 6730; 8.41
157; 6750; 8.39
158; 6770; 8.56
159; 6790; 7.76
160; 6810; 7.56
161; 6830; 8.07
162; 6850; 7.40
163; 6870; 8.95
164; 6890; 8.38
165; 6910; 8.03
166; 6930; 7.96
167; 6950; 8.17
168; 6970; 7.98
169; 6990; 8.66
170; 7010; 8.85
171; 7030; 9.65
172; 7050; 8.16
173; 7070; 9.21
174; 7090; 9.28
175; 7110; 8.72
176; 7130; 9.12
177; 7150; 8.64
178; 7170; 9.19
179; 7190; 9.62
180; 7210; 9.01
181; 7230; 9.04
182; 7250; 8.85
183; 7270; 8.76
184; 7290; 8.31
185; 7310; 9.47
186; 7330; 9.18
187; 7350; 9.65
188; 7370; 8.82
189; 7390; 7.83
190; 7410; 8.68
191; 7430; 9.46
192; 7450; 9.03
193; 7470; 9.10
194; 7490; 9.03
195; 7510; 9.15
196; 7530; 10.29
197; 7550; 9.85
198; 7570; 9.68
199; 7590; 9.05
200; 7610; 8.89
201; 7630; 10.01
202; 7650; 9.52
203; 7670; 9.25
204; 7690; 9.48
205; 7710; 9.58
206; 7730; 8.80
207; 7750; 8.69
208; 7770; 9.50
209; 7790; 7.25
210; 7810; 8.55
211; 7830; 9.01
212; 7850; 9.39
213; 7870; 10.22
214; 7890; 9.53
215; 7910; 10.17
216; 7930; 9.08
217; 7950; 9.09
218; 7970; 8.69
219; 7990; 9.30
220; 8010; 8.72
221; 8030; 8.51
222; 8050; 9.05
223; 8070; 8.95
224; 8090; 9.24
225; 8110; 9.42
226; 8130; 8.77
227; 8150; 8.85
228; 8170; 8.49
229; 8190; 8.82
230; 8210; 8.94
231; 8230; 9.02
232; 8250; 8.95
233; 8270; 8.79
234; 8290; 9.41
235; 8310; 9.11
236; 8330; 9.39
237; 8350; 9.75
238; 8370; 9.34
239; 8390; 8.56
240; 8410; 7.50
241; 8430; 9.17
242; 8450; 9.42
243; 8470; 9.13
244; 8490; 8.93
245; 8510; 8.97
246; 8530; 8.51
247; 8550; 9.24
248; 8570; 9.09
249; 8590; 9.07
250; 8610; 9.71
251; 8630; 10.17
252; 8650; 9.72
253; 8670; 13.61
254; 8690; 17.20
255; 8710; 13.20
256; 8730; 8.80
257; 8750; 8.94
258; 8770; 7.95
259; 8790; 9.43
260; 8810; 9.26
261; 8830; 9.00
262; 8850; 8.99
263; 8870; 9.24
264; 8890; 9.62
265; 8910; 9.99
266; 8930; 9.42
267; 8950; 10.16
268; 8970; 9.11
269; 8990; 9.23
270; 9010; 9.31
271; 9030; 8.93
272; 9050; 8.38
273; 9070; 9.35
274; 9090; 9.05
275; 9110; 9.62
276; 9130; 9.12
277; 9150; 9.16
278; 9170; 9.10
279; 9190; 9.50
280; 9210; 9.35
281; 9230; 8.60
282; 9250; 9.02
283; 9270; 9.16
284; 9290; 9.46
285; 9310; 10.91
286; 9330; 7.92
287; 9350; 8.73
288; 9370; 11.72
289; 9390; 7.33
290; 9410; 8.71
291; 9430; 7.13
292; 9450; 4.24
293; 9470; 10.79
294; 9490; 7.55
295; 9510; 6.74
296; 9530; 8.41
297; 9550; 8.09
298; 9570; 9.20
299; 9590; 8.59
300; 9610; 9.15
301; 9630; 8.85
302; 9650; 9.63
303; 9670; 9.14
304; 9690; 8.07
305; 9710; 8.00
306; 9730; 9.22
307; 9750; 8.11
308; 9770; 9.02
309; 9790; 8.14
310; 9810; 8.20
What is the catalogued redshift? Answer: 0.32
